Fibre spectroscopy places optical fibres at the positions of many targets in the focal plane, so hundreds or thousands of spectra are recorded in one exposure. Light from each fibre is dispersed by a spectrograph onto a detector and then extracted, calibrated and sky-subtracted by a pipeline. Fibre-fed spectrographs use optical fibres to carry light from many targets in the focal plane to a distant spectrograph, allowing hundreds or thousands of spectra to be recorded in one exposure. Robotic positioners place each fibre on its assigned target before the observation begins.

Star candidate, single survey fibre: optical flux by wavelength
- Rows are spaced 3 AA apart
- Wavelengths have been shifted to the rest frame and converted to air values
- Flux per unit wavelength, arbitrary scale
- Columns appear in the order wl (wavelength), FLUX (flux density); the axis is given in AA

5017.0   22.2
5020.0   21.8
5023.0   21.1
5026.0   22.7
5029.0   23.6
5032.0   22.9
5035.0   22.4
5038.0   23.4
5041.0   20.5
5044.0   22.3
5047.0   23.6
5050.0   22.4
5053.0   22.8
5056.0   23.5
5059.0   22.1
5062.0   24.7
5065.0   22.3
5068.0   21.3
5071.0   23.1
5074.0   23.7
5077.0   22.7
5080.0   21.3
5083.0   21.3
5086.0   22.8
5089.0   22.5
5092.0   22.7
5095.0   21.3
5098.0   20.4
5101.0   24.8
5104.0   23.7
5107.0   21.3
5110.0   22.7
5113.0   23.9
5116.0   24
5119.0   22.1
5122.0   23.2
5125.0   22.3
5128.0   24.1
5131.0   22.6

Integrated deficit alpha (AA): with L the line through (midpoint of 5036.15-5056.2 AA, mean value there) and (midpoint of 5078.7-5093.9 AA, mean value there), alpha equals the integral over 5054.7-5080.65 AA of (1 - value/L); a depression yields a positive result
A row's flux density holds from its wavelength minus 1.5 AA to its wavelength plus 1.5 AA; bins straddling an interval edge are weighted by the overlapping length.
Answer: -0.5 AA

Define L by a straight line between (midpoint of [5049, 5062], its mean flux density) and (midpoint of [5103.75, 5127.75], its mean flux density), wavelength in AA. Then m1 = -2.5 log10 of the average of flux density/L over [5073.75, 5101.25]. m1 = 0.036 mag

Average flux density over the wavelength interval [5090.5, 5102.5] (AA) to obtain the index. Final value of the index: 22.3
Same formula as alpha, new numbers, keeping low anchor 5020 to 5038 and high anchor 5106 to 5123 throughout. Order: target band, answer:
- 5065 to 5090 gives 0.46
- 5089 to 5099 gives 0.50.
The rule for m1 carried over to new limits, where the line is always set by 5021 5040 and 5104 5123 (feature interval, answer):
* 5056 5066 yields -0.02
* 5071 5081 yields 0.00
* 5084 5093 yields 0.01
